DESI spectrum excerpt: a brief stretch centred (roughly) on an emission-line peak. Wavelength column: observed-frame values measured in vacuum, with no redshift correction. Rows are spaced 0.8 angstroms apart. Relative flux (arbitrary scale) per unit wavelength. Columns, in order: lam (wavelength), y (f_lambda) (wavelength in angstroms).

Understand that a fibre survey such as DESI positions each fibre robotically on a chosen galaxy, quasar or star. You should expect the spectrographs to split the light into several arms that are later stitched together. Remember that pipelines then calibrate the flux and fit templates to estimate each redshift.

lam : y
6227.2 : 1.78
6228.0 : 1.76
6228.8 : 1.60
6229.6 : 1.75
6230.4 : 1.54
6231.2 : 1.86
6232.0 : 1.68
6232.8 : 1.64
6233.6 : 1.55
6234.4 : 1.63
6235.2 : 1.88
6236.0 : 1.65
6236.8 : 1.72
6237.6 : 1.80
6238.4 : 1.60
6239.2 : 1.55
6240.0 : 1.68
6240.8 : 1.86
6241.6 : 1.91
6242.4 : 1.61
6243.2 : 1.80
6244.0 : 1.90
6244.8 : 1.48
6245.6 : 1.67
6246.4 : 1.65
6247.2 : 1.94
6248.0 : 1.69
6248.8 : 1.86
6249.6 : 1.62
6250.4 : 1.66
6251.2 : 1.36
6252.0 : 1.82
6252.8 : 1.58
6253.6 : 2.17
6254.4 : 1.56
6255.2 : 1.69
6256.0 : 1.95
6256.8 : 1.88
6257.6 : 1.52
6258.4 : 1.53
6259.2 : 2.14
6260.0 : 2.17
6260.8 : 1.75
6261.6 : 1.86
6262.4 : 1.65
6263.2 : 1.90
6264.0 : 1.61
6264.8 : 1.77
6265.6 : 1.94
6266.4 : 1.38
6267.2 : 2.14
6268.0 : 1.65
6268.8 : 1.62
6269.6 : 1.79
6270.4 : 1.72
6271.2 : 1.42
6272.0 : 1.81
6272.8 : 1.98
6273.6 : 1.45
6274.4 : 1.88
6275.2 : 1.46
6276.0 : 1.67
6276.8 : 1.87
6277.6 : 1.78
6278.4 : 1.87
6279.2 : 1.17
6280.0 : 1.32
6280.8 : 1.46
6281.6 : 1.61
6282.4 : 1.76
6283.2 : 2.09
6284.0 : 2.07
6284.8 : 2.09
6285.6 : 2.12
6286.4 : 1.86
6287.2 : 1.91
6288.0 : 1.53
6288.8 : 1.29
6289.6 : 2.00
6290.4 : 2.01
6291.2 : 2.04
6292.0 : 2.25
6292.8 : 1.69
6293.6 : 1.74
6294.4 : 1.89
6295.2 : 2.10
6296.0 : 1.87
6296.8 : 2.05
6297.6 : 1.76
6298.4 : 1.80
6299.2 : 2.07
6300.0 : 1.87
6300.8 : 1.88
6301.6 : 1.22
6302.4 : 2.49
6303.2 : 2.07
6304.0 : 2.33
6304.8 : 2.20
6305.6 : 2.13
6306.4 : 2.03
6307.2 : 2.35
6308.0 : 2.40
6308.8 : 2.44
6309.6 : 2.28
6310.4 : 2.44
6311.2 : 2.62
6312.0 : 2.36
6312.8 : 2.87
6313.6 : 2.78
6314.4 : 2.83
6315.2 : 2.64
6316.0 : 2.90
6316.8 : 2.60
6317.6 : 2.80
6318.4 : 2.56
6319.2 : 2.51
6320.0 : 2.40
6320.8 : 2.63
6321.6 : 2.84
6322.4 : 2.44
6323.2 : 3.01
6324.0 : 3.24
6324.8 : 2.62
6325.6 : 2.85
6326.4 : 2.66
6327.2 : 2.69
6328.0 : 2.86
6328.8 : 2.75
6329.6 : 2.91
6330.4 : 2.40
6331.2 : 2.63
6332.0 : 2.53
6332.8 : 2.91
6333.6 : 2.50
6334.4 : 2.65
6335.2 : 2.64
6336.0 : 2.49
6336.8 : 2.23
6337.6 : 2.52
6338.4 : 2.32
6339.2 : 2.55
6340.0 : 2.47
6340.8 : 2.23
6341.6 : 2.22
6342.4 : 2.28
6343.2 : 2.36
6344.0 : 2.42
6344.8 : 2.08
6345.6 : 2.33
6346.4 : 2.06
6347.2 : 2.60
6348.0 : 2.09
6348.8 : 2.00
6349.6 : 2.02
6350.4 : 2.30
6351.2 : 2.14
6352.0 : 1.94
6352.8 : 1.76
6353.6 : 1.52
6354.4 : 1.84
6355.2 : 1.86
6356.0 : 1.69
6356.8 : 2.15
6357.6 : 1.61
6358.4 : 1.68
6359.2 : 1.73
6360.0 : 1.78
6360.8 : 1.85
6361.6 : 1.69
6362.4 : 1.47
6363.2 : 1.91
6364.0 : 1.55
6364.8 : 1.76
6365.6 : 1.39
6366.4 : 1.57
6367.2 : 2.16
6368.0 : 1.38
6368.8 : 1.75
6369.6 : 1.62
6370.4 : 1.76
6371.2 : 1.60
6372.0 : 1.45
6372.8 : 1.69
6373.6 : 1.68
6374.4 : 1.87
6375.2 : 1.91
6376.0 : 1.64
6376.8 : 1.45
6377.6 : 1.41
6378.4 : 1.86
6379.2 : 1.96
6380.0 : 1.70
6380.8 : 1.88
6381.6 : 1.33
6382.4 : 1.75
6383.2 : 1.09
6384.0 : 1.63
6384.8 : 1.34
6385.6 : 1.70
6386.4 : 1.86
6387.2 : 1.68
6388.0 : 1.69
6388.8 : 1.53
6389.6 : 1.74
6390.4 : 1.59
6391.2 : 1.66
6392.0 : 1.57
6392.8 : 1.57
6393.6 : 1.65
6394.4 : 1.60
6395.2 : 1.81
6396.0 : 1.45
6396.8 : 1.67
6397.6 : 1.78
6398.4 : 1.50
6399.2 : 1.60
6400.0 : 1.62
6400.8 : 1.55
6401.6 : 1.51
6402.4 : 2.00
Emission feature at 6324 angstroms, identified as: Mg II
